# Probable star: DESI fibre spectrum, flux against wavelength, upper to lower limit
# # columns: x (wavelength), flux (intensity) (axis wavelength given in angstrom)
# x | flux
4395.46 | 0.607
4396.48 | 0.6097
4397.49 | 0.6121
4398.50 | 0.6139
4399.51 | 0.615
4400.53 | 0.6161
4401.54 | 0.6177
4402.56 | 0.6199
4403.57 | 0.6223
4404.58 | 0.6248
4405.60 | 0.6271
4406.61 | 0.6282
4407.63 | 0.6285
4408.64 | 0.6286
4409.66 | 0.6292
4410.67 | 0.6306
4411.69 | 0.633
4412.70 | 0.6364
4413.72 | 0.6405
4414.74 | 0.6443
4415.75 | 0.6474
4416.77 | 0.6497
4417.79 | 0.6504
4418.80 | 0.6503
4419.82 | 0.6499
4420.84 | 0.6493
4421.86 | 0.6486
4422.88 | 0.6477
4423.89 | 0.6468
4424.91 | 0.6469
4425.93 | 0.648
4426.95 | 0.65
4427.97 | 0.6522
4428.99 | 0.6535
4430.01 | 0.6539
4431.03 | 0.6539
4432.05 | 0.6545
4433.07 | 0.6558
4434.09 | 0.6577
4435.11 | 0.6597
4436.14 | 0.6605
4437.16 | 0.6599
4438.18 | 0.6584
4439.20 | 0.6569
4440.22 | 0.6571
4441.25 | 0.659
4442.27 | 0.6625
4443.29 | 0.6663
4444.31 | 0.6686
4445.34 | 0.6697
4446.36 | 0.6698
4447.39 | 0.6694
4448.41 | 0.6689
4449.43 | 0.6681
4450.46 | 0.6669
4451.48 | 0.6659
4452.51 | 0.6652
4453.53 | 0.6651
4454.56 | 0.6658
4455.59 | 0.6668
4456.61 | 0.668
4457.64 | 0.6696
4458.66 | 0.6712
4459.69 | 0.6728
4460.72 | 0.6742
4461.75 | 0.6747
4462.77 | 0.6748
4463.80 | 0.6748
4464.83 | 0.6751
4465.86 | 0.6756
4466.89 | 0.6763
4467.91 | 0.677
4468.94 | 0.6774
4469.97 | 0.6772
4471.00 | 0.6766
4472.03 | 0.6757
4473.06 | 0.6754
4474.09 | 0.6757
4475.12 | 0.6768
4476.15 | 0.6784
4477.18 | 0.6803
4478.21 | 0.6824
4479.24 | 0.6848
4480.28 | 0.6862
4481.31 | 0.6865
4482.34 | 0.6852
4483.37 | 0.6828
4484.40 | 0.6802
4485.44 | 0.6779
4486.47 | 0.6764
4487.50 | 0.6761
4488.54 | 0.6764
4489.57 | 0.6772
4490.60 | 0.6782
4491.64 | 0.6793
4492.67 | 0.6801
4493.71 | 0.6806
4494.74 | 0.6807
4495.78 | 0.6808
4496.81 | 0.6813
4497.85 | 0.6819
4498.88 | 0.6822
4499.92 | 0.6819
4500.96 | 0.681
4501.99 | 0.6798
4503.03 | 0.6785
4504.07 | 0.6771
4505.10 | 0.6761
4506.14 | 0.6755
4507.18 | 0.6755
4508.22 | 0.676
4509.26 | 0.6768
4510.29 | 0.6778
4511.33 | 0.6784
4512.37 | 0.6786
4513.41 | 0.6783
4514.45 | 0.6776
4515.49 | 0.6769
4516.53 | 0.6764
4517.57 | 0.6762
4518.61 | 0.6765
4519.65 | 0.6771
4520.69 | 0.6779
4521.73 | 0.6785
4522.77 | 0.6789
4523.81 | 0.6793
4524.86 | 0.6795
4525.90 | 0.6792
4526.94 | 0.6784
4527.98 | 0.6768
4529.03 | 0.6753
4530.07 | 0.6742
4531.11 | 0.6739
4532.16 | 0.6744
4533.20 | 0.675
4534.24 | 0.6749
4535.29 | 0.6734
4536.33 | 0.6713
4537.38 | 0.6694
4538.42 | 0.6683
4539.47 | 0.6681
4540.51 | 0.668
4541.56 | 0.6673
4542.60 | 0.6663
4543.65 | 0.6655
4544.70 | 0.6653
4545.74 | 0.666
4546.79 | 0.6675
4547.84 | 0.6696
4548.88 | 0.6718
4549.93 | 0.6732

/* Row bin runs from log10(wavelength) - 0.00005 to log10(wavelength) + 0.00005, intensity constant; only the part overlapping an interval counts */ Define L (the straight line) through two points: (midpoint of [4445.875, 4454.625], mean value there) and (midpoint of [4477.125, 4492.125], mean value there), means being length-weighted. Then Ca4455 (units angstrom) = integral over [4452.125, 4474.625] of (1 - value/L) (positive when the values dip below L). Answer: 0.0 angstrom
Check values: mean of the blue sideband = 0.667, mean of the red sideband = 0.68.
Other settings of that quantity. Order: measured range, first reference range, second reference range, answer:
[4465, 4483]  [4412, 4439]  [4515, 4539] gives -0.4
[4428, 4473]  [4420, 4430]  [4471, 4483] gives -0.1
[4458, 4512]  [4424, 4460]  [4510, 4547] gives -0.9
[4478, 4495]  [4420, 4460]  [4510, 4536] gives -0.3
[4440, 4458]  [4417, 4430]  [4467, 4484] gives 0.0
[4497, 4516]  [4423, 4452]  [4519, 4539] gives -0.2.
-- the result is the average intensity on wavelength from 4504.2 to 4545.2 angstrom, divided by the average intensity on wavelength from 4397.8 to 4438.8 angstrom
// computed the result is 1.1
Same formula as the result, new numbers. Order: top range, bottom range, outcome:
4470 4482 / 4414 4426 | 1.05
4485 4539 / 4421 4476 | 1.02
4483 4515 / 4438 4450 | 1.02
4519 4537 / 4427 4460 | 1.02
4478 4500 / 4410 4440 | 1.05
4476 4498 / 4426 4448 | 1.03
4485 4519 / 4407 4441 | 1.05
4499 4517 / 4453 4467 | 1.01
